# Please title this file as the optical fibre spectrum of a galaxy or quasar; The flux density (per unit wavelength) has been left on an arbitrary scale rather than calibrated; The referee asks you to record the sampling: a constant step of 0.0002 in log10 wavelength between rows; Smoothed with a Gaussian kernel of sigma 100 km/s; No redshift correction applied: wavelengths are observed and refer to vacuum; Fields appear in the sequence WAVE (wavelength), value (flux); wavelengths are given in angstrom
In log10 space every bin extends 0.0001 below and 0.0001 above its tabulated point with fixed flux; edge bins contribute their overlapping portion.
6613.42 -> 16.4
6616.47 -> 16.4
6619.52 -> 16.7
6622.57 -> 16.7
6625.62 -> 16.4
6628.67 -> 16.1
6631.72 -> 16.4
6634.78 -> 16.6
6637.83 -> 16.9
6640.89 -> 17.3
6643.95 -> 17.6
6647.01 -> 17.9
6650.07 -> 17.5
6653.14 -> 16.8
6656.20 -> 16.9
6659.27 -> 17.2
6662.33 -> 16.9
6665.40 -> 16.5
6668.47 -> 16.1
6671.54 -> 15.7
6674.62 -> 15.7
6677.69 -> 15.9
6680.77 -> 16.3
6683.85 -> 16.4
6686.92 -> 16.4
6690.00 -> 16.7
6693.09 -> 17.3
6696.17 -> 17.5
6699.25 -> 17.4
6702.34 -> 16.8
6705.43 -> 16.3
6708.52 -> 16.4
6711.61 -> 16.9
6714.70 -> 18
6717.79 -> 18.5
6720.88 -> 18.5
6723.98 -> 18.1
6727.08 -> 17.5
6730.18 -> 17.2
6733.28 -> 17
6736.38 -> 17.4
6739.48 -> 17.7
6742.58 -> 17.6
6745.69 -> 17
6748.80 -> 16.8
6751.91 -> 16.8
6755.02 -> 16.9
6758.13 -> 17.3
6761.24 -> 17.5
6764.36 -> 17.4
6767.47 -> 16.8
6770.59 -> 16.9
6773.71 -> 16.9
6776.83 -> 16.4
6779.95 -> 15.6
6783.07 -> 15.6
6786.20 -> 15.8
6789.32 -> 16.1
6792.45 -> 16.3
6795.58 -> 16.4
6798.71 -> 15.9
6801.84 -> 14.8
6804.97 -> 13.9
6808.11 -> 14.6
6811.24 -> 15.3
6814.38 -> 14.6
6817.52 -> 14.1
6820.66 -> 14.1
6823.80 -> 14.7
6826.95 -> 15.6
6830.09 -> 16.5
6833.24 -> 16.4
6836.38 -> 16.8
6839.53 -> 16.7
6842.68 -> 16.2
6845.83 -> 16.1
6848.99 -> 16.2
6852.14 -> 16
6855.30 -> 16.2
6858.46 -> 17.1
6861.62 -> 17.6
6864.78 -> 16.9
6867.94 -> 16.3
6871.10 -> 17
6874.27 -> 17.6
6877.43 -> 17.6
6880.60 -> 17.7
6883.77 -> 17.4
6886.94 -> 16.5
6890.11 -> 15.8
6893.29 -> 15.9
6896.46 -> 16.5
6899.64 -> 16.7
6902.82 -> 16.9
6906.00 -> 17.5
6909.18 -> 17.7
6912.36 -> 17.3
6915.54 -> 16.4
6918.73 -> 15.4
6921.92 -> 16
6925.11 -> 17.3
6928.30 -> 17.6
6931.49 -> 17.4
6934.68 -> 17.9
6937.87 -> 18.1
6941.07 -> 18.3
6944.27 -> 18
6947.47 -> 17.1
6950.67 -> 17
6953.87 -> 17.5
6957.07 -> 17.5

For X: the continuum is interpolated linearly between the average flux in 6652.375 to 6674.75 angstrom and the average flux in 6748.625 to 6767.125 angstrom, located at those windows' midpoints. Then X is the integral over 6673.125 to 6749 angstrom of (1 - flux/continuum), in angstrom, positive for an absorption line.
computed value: -1.2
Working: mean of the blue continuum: 16.5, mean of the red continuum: 17.1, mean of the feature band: 17.1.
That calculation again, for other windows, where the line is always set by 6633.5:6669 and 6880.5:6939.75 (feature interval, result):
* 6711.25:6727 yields -0.9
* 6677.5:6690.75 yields 0.5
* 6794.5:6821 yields 3.3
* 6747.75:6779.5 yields 0.1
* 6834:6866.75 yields 0.8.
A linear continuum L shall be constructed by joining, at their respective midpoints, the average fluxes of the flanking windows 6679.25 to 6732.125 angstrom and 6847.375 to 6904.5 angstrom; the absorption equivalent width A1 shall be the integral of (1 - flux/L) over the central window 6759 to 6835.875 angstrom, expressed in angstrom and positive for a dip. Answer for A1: 5.3 angstrom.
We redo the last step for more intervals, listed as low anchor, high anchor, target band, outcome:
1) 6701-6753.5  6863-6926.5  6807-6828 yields 2.90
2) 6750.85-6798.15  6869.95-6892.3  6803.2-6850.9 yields 3.83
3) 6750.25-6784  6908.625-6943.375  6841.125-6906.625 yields 1.27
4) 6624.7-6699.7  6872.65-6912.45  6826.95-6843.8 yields 0.49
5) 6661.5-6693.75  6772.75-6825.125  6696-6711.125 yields -0.67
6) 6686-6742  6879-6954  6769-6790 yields 1.28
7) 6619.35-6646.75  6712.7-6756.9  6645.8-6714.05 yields 1.61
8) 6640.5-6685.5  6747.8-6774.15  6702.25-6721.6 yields -0.53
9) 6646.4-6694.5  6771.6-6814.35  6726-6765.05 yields -2.97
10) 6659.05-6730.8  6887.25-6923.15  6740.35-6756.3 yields -0.21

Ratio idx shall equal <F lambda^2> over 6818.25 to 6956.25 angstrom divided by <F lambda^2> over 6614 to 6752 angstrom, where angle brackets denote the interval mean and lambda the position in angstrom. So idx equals 1.05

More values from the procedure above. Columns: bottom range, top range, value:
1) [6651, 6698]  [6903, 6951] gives 1.12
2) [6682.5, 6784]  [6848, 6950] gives 1.04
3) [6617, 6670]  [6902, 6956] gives 1.12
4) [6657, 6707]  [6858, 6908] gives 1.08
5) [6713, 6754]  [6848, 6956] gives 1.02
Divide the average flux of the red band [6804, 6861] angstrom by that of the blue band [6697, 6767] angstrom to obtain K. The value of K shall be 0.91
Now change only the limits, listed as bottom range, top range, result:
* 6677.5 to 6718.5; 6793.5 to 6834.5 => 0.90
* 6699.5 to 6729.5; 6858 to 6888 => 0.99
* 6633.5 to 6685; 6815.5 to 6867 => 0.96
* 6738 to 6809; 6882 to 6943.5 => 1.04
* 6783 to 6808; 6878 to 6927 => 1.08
